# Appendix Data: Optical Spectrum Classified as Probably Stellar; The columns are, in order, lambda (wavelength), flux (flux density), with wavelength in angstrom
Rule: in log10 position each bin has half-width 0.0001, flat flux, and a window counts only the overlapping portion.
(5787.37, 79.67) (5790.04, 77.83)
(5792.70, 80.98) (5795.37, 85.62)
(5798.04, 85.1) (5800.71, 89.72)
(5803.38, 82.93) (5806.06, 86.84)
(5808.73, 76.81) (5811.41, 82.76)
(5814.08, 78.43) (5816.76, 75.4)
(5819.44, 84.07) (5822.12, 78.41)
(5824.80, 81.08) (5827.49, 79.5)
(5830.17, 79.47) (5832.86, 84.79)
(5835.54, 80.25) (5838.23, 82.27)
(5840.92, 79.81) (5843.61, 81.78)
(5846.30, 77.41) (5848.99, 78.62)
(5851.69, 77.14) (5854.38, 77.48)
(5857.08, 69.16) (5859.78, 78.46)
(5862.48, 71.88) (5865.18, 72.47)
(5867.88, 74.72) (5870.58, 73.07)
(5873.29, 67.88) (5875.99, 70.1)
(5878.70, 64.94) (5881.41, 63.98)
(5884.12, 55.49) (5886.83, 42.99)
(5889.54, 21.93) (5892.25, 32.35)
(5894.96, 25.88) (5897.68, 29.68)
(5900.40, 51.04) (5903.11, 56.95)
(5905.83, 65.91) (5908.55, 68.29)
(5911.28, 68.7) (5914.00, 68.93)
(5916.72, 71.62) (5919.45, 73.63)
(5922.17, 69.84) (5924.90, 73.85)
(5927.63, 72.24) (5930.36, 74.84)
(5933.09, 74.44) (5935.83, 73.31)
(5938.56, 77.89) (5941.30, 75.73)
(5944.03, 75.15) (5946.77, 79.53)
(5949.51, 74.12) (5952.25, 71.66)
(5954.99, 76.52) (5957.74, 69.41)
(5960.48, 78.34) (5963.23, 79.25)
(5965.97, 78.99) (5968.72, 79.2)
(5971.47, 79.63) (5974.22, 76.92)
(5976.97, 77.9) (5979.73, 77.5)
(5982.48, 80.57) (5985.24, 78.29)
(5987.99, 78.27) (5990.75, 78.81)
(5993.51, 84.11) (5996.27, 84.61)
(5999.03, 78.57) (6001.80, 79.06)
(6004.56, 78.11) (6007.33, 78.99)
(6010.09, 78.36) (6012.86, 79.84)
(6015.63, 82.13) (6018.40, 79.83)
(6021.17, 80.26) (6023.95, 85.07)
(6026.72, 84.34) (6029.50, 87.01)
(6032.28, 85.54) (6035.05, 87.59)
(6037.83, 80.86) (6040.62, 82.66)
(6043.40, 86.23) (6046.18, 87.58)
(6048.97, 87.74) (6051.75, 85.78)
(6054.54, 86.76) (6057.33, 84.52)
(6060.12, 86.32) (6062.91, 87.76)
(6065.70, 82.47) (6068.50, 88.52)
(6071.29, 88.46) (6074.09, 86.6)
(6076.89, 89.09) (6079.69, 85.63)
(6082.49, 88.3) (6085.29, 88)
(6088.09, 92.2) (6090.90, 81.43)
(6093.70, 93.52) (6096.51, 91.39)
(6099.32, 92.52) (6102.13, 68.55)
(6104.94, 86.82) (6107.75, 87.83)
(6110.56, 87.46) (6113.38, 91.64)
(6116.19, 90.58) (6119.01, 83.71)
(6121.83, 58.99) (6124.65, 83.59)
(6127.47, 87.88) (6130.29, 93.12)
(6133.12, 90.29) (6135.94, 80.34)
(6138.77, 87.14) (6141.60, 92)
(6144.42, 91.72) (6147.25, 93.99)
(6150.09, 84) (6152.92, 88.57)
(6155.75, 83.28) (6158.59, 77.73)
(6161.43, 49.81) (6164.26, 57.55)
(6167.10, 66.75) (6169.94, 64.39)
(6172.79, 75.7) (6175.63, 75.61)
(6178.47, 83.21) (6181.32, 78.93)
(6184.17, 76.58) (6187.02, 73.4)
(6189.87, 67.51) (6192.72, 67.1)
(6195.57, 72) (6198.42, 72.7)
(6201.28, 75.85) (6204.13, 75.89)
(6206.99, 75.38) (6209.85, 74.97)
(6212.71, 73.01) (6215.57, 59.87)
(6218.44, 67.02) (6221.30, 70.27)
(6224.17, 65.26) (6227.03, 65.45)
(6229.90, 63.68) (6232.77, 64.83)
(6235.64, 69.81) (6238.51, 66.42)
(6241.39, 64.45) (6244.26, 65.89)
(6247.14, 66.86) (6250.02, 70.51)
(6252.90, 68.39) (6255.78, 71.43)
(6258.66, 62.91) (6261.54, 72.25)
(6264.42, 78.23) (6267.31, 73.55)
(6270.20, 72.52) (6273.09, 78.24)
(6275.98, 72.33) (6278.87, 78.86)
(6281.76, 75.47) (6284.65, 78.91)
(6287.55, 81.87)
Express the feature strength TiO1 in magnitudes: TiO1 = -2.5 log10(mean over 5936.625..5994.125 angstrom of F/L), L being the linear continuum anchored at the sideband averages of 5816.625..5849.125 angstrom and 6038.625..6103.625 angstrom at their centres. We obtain 0.09 mag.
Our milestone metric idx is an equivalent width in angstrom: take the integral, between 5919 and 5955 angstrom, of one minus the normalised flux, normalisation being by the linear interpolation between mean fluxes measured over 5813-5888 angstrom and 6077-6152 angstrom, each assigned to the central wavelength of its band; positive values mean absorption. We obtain 1.8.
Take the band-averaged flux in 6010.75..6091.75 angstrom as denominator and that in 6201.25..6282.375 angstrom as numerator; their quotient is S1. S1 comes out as 0.82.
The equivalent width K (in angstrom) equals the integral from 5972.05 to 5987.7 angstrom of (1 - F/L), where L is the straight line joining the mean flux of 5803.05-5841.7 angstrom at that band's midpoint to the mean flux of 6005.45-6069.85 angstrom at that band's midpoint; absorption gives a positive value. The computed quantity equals 0.9 angstrom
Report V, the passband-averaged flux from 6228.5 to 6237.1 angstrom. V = 66.1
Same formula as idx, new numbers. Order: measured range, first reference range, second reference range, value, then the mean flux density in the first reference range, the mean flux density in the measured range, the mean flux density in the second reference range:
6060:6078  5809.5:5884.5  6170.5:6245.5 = -3.54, 76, 87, 70.7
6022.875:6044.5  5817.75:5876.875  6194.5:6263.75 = -3.43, 77.3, 84.9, 69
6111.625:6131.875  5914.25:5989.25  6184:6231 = -3.43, 75.8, 84.3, 70.2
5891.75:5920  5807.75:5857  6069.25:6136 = 8.84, 79.5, 55.9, 86.3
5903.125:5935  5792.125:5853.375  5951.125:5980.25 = 3.14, 81.2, 70.5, 76.9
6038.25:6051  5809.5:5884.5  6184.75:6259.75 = -2.35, 76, 85.6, 69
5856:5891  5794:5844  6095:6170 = 7.88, 81.8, 63.5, 82.2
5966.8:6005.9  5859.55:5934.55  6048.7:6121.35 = -3.08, 61.8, 79.4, 86.7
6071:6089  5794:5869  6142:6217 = -2.86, 79.7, 88.2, 74.7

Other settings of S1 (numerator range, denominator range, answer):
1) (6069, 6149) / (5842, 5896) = 1.35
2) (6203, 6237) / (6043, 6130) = 0.80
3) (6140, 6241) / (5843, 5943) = 1.12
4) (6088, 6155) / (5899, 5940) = 1.25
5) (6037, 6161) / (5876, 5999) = 1.25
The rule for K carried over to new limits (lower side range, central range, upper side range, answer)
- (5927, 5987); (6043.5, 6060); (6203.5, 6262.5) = -2.9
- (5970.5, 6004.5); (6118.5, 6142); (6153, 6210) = -3.0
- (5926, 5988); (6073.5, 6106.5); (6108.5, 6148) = -1.1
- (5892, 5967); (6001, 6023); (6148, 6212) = -3.1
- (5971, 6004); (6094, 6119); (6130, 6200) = -2.9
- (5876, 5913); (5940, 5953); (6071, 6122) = -3.3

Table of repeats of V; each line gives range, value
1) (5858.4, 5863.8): 75.1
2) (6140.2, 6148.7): 92.6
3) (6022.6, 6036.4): 85.9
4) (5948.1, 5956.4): 74.1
